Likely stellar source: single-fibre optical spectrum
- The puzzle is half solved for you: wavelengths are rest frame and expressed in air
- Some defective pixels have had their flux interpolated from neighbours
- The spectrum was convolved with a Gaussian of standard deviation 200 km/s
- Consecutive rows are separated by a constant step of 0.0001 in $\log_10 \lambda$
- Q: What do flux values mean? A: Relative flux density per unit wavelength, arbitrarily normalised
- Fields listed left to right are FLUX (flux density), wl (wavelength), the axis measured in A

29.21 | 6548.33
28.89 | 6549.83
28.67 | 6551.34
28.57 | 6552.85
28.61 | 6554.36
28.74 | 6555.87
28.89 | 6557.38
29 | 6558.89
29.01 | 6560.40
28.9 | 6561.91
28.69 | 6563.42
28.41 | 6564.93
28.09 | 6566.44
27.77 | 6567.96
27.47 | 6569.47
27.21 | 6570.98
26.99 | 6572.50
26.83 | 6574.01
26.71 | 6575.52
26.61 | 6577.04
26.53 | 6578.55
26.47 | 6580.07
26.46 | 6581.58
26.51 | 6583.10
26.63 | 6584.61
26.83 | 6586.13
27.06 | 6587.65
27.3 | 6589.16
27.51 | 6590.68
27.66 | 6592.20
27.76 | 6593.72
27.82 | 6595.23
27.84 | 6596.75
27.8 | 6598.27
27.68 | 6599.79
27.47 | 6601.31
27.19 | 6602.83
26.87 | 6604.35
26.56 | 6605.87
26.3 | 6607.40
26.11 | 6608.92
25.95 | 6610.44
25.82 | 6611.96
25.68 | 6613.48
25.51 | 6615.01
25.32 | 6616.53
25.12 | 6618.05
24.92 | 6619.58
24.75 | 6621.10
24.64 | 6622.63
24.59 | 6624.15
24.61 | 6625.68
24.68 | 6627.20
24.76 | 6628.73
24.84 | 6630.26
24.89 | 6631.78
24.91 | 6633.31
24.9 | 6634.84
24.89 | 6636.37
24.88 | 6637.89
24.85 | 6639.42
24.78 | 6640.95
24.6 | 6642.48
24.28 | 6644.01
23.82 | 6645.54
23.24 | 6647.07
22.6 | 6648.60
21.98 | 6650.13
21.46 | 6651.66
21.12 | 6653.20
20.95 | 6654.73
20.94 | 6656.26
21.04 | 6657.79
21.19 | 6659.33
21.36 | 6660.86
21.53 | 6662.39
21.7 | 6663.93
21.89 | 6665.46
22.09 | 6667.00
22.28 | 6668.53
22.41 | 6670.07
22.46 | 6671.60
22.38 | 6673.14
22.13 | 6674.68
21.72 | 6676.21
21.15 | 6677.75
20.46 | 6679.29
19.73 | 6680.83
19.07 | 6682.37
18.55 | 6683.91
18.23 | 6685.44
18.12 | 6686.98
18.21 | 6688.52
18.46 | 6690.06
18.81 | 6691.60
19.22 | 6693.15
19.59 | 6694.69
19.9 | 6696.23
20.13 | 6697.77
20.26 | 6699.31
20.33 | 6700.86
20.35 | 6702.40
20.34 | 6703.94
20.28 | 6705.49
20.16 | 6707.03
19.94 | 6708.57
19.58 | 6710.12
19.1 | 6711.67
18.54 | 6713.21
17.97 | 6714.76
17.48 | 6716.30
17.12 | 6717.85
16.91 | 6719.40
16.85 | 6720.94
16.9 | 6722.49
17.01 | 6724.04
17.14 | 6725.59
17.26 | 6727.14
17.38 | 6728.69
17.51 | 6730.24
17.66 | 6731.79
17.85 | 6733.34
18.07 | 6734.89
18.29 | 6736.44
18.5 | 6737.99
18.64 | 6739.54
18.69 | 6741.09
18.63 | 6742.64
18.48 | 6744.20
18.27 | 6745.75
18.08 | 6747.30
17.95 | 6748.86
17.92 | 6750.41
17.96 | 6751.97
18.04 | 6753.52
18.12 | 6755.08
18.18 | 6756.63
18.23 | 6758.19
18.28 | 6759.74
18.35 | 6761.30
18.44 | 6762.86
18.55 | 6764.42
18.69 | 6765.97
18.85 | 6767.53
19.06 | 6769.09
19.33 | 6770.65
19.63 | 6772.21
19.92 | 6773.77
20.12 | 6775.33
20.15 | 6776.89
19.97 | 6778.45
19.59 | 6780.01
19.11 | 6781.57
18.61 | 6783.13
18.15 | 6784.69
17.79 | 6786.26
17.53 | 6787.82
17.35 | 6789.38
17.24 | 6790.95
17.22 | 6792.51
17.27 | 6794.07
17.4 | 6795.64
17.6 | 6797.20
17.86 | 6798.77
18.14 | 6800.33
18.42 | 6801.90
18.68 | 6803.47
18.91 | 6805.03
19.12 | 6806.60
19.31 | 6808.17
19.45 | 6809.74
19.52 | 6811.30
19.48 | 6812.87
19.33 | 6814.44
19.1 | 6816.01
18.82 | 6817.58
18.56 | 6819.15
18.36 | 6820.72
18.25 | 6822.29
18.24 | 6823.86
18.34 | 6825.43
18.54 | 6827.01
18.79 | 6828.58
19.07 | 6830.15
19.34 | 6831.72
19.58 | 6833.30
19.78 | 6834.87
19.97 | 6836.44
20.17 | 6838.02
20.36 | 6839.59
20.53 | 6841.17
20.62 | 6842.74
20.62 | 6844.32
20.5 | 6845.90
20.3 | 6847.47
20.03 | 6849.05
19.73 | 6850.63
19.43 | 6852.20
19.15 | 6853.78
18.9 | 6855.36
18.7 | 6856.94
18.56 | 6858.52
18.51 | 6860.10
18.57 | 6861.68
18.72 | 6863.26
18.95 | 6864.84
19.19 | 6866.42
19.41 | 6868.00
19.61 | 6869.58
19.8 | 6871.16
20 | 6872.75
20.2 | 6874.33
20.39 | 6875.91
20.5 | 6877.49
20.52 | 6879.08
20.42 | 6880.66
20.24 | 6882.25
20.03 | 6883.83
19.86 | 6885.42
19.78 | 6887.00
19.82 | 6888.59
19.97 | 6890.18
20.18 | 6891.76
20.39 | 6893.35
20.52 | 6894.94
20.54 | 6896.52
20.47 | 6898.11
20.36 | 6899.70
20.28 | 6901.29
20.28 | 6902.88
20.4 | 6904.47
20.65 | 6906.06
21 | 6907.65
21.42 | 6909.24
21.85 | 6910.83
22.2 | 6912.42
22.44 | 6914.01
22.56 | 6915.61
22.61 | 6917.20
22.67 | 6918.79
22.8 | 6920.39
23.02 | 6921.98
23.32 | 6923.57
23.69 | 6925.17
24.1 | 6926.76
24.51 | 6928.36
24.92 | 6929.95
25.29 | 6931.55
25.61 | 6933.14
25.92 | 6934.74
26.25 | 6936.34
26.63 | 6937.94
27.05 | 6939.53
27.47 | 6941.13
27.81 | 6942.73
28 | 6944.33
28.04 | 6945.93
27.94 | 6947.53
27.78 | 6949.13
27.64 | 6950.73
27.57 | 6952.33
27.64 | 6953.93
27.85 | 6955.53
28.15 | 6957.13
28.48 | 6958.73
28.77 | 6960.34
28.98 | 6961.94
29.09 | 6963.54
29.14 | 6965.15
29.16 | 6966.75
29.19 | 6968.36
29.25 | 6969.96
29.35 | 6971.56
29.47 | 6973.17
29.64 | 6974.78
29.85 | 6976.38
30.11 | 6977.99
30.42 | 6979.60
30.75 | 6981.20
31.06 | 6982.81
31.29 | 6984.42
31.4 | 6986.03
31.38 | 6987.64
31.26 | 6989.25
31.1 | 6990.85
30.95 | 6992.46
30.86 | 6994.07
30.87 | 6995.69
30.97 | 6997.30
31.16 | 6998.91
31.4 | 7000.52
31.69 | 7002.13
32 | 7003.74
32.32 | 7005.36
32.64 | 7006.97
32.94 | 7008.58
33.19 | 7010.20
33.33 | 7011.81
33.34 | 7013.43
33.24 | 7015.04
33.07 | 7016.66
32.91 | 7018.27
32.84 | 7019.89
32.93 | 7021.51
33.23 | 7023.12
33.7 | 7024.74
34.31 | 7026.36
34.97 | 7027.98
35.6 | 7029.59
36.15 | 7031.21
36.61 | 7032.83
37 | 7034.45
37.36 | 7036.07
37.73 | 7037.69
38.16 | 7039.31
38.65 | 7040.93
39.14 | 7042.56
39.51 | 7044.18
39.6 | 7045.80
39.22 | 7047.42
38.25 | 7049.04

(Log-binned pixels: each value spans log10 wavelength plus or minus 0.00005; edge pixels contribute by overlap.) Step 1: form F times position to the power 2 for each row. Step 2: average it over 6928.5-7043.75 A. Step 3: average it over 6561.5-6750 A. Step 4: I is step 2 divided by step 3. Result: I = 1.52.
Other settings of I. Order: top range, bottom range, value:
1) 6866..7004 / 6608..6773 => 1.32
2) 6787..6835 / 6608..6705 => 0.87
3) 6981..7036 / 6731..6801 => 1.91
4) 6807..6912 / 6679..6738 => 1.11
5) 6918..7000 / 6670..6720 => 1.55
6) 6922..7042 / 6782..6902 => 1.65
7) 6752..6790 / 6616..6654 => 0.81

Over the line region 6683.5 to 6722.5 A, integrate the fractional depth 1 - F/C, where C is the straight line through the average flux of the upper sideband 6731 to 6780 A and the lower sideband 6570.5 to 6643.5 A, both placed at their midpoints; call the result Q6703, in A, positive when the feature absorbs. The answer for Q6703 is 4.26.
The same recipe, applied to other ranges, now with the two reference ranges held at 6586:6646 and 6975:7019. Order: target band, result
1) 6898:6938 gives 10.0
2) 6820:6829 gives 3.3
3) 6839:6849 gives 3.0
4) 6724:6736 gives 4.4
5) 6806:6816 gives 3.3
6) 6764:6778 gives 4.4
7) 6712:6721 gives 3.2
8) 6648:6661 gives 2.5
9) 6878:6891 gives 4.3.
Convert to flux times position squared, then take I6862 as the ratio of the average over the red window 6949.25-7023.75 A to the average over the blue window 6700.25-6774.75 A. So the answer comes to 1.79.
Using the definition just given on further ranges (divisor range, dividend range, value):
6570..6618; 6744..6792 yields 0.73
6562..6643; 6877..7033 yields 1.16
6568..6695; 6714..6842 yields 0.80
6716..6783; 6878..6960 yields 1.35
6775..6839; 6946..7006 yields 1.67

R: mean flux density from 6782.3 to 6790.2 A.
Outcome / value 17.9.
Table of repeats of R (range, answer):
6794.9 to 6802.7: 17.9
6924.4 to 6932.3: 24.5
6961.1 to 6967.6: 29.1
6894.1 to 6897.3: 20.6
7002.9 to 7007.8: 32.3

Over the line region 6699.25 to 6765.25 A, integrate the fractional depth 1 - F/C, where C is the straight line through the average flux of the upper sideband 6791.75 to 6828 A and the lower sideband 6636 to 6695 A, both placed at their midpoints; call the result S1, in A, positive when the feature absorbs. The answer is 5.8 A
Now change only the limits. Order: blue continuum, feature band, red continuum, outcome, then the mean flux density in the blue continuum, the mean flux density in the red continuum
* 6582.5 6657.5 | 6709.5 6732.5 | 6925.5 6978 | 7.4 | 25.3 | 27.7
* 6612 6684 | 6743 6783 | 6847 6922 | 5.4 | 23.1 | 20.3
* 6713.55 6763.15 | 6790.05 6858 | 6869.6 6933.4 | 2.5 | 17.9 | 21.4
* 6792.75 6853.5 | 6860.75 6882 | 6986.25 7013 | 2.7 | 19.1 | 31.8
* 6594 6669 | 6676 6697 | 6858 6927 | 3.8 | 24.4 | 20.7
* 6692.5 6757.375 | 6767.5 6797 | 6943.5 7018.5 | 3.5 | 18.5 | 30.3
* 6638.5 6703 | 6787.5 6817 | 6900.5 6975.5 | 6.3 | 21.2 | 25.7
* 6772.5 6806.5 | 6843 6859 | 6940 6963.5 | 1.8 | 18.5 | 28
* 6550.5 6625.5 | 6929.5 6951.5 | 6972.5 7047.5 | 3.7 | 27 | 33.4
